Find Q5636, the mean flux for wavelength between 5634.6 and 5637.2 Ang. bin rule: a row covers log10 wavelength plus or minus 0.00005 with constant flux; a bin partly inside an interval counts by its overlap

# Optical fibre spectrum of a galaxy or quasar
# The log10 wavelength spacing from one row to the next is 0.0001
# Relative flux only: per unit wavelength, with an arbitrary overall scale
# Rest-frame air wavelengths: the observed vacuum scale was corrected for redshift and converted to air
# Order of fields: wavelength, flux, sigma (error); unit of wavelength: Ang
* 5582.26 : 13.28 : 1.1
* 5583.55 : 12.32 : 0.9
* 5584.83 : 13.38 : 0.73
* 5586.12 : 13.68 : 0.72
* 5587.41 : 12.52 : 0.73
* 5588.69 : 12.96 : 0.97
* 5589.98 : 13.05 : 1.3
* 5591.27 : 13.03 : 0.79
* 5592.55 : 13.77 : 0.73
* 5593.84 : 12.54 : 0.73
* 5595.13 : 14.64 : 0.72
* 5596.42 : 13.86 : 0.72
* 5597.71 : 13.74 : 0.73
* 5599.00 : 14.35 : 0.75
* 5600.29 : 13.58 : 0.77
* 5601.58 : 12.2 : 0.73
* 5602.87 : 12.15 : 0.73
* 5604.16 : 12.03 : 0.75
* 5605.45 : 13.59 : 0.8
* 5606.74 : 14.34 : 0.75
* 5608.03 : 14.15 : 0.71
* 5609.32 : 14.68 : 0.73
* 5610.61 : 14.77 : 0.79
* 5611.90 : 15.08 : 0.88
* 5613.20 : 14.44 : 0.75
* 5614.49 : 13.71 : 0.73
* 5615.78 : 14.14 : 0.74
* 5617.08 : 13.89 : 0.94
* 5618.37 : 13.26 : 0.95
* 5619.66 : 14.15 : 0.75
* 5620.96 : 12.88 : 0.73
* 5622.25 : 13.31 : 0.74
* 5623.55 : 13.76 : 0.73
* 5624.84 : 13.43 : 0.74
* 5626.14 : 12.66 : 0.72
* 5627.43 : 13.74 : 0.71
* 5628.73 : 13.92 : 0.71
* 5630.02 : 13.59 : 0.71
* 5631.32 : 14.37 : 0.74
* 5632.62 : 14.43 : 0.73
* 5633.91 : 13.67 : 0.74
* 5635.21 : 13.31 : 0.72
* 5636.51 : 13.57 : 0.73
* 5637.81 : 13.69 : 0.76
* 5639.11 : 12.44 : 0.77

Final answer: 13.4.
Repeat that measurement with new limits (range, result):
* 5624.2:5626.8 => 13.1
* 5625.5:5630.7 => 13.5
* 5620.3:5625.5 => 13.3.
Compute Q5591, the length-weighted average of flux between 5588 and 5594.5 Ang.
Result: 13.1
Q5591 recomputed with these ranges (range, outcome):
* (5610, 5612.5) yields 14.9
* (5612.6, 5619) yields 13.9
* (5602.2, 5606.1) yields 12.6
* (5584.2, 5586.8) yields 13.5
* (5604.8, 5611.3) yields 14.3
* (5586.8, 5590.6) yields 12.9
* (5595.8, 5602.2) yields 13.5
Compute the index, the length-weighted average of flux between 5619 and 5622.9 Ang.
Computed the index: 13.4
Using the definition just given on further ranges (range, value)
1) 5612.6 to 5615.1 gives 14.1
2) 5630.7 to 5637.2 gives 13.9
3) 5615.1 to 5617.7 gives 14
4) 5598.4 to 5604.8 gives 12.9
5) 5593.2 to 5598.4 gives 13.7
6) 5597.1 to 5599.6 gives 14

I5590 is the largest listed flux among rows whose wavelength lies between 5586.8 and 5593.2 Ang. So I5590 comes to 13.77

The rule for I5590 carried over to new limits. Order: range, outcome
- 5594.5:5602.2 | 14.64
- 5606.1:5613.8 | 15.08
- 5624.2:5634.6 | 14.43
